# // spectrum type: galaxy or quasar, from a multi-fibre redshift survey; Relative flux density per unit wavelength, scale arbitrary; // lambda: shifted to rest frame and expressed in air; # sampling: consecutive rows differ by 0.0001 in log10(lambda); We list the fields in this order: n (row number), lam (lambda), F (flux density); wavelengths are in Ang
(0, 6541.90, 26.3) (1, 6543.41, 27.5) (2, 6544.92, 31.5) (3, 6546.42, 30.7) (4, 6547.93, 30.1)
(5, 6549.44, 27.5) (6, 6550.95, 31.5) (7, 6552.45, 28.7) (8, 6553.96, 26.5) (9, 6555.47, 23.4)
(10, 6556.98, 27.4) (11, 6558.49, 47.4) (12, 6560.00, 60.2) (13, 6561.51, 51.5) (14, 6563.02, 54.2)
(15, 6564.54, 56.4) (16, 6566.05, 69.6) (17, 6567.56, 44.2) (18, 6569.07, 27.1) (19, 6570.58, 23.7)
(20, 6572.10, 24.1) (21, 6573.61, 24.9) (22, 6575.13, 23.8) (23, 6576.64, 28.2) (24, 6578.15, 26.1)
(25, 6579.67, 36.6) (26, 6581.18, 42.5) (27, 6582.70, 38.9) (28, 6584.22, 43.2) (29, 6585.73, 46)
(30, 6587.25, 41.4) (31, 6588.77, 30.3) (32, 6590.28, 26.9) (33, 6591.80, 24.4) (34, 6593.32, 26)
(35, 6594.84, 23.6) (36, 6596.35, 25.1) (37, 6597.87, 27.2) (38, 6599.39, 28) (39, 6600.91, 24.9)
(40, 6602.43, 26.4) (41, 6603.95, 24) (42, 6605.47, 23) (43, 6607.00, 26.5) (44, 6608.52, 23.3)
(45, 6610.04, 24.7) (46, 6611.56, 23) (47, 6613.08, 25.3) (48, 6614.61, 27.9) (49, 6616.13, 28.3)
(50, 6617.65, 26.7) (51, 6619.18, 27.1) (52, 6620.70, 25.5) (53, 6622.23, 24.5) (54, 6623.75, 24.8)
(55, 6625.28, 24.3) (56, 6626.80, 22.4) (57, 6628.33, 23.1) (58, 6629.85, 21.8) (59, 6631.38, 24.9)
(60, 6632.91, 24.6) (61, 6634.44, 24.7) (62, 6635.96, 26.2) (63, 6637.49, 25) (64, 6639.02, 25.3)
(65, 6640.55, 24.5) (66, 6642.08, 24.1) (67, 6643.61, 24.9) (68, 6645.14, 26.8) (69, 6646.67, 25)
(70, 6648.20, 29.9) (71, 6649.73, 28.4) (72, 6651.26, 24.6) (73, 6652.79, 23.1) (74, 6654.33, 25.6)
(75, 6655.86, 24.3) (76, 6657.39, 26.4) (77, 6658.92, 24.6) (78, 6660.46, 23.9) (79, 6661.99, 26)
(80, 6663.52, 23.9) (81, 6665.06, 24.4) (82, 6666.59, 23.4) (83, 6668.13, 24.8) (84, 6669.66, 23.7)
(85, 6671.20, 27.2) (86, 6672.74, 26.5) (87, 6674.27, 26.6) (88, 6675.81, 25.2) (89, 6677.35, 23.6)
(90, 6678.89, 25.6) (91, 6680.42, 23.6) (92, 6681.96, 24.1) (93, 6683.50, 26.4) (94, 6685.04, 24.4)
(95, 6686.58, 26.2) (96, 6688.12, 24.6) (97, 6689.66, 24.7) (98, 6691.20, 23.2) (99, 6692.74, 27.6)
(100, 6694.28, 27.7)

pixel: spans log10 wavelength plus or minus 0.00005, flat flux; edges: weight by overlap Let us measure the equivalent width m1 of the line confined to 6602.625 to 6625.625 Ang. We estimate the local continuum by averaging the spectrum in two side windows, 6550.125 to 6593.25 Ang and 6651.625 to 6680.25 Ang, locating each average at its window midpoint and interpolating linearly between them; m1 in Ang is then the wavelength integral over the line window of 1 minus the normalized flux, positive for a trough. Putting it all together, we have 4.4 Ang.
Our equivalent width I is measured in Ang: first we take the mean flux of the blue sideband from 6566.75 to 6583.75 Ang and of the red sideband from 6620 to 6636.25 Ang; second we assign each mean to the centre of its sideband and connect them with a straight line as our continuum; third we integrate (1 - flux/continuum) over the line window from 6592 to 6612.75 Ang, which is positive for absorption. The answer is 1.94 Ang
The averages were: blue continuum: 31.3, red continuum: 24.2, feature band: 25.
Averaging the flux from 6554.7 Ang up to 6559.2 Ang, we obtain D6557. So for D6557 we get 32.6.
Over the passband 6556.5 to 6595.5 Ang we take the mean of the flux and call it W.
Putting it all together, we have 37.3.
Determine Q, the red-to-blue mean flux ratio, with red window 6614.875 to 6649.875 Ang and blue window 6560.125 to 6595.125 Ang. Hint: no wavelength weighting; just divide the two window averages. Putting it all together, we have 0.69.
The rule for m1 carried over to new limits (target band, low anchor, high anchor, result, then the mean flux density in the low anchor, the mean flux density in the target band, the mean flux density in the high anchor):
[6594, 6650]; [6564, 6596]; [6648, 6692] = 8.8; 34.4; 25.3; 25.1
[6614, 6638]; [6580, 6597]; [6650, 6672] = 3.3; 33.6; 25.1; 24.8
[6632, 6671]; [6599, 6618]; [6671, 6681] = 0.4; 25.5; 25.2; 25.4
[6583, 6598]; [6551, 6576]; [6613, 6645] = 0.5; 38.1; 31.8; 25.1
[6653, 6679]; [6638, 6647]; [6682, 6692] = 0.0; 25.1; 25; 24.9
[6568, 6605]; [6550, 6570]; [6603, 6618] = 3.6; 41.9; 29.8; 25.2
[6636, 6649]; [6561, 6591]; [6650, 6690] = 1.3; 37.9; 25.7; 24.9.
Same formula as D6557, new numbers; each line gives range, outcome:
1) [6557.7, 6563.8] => 53.1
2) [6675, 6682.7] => 24.4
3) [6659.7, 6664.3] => 24.6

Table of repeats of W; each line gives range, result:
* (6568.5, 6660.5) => 26.9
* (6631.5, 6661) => 25.4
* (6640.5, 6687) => 25.2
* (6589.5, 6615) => 25.3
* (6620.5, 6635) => 24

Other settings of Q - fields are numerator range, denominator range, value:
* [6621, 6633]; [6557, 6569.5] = 0.47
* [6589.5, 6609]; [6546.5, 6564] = 0.68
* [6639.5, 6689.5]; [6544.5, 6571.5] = 0.66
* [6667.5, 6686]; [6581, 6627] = 0.89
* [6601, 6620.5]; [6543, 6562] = 0.75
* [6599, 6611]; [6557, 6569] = 0.48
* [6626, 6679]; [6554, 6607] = 0.73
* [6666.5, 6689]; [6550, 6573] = 0.63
